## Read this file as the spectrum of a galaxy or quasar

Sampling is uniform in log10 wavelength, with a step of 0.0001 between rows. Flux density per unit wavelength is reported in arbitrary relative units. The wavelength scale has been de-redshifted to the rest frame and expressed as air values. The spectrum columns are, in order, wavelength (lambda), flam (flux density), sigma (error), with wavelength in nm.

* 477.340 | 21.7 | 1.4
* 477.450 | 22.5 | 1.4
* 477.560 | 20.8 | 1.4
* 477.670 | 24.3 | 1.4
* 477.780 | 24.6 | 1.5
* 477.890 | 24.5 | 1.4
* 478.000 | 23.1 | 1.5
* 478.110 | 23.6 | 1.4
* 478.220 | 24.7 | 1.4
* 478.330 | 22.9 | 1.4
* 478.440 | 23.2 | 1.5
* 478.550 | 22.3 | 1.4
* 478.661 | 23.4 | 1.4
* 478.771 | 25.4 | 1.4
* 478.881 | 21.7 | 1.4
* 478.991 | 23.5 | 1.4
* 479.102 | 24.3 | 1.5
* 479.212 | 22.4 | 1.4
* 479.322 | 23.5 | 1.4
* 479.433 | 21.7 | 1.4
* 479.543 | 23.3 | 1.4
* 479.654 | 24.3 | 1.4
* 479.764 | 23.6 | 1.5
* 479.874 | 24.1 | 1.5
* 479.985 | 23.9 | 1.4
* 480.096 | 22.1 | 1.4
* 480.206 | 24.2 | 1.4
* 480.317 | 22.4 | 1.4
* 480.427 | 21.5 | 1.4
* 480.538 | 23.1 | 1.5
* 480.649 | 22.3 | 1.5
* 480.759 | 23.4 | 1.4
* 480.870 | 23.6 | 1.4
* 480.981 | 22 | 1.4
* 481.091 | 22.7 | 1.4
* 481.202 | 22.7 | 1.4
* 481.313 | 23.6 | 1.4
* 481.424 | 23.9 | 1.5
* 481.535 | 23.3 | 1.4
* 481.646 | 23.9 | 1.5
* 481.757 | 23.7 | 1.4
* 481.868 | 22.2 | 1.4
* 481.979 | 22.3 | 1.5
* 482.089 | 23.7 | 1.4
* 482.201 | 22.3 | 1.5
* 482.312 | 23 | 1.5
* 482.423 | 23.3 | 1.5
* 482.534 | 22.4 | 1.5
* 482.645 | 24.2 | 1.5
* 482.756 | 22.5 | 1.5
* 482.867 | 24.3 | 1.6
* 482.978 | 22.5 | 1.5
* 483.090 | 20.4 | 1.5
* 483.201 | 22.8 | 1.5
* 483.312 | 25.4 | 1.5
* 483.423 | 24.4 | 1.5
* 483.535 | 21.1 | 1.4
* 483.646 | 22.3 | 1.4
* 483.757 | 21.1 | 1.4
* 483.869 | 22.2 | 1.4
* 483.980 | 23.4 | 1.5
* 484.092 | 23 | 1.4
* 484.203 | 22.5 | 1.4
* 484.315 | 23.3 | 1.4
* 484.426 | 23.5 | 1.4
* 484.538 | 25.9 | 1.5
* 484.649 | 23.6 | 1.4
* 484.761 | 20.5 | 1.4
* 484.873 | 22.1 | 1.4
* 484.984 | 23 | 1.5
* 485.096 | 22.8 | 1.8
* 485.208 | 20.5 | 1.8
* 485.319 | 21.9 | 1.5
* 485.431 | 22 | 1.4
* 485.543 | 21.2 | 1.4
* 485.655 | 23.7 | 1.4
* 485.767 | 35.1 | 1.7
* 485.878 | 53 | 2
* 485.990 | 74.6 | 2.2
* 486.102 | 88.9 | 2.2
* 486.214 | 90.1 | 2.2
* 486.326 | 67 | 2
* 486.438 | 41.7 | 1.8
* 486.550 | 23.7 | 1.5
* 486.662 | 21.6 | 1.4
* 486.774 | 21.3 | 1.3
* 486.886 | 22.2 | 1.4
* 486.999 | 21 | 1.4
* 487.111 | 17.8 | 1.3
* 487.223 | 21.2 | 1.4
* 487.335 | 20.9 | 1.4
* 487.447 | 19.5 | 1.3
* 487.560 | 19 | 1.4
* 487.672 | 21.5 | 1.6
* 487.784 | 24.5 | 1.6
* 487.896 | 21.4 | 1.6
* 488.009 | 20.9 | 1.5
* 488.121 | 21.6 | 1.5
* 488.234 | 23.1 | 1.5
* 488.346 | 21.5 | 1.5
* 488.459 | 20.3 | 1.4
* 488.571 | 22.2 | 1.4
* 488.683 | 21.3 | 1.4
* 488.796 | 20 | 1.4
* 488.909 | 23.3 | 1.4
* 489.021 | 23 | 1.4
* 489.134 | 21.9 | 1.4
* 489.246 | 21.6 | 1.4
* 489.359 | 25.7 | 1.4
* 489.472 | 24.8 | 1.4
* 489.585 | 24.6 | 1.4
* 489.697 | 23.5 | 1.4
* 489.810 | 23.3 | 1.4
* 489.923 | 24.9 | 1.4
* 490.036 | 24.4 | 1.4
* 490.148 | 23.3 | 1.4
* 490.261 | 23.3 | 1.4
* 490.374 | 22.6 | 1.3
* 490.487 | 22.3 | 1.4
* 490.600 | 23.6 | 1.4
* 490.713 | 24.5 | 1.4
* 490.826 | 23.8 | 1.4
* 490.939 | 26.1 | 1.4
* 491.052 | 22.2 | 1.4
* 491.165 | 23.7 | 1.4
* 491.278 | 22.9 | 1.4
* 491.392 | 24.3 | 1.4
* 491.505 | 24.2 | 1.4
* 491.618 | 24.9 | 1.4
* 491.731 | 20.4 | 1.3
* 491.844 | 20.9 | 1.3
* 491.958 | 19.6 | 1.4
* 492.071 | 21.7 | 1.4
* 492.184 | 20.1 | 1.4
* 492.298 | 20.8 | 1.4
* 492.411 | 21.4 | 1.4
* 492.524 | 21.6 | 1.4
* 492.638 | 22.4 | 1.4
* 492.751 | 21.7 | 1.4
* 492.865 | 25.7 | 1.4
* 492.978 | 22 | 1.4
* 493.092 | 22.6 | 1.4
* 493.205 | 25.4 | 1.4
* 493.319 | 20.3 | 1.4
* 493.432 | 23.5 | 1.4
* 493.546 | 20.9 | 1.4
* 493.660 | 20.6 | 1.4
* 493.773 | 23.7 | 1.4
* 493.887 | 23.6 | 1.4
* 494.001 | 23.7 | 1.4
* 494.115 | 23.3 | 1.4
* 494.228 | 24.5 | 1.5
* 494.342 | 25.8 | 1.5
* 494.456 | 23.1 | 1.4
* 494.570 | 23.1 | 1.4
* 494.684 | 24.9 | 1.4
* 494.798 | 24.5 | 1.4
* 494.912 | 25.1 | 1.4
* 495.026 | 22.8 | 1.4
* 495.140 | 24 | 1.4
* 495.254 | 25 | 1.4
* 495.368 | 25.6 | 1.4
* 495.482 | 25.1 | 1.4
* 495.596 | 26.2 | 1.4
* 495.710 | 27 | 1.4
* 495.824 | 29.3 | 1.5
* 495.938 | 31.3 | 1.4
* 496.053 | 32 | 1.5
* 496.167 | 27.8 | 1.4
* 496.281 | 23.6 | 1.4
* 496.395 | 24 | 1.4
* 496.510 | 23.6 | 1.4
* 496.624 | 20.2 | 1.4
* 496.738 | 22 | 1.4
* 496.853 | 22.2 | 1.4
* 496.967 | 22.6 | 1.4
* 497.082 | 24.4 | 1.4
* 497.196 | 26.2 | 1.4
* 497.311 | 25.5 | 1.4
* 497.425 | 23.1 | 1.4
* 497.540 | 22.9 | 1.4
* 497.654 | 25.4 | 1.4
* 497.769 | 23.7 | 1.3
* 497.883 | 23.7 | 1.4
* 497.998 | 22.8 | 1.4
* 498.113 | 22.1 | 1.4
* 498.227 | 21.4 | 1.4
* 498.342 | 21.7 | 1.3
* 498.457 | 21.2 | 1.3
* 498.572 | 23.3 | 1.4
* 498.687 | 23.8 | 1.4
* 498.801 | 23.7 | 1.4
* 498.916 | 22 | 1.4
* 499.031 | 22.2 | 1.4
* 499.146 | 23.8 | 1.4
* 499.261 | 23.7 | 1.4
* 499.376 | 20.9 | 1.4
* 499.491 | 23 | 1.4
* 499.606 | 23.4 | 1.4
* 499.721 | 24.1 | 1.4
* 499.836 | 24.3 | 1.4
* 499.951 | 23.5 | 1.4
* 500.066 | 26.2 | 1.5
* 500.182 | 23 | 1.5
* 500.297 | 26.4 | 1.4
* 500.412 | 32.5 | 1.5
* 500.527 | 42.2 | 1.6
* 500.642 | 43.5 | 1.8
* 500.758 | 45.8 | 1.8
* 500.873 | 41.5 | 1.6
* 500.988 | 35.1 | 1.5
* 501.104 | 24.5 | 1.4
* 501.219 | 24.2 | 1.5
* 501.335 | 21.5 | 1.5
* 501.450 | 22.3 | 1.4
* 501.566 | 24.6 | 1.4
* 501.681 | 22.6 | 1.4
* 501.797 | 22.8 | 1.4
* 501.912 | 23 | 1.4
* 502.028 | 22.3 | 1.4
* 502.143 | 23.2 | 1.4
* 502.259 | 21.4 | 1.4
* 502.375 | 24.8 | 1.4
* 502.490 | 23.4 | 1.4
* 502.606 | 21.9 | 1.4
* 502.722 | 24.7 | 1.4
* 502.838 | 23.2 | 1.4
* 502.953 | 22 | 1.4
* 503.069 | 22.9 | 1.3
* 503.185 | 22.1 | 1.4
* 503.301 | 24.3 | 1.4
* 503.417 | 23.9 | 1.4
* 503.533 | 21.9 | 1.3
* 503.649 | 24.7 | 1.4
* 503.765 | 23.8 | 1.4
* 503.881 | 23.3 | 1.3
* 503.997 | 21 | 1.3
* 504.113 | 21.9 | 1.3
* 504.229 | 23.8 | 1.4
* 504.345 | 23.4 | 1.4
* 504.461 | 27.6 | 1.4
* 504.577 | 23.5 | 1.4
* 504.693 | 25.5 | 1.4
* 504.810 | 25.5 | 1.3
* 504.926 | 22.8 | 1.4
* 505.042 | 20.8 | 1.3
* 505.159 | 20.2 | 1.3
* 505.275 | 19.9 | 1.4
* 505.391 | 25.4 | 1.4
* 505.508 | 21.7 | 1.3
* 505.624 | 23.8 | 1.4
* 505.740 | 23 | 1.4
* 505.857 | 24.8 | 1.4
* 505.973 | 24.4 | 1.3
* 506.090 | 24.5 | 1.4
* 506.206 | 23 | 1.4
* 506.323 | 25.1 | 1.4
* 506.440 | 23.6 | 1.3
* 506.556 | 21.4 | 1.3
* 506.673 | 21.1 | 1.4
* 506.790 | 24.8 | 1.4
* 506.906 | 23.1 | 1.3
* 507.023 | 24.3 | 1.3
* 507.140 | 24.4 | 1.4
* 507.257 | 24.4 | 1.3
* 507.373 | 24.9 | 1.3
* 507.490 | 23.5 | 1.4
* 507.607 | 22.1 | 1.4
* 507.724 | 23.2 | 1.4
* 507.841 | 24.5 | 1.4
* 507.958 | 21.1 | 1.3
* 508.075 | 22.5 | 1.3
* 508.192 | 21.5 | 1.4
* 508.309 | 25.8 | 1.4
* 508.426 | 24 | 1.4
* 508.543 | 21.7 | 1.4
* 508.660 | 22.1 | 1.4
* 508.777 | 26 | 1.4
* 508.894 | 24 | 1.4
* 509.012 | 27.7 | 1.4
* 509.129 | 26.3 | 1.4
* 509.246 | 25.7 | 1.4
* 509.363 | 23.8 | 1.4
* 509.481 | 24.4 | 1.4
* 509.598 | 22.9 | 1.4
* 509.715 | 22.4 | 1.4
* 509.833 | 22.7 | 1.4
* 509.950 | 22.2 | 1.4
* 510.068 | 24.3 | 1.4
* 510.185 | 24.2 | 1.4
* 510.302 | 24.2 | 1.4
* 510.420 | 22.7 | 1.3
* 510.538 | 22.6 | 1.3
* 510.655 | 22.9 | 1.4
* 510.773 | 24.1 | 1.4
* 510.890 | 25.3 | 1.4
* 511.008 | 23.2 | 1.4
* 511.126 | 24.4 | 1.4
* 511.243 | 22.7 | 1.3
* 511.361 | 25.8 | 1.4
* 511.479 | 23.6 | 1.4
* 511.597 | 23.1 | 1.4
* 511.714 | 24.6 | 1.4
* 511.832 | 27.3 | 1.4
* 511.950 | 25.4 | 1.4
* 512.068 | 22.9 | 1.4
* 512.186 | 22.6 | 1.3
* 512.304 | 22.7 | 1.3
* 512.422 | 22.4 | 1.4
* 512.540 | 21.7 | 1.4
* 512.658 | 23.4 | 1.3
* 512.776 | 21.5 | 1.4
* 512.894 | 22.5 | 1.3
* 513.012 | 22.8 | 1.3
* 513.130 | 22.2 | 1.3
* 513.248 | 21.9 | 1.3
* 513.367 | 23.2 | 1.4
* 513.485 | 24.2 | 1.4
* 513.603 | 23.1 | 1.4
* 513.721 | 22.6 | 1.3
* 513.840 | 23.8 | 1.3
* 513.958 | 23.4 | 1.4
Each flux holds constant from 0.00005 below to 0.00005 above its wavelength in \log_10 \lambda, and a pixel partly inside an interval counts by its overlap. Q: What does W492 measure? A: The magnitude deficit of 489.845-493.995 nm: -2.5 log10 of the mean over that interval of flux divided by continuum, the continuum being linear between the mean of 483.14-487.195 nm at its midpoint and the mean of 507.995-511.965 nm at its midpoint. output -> 0.25 mag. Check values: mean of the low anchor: 30.5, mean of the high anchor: 24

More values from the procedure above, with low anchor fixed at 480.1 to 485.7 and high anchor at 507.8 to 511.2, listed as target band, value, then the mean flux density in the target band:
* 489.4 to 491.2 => -0.03 mag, 23.8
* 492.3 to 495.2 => 0.00 mag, 23.2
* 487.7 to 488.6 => 0.05 mag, 21.9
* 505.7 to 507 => 0.00 mag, 23.5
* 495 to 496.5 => -0.14 mag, 26.4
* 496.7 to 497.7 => -0.02 mag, 23.8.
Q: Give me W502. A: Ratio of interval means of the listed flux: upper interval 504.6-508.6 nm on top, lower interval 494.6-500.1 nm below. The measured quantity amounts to 0.96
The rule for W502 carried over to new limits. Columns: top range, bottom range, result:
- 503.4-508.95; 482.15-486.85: 0.79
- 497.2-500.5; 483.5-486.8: 0.74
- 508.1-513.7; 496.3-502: 0.93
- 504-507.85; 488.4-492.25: 1.02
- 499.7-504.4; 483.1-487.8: 0.88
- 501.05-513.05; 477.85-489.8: 0.92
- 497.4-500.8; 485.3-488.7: 0.82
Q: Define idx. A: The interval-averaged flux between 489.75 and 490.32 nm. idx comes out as 23.8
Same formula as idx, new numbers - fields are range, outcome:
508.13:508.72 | 23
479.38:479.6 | 22.5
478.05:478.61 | 23.3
